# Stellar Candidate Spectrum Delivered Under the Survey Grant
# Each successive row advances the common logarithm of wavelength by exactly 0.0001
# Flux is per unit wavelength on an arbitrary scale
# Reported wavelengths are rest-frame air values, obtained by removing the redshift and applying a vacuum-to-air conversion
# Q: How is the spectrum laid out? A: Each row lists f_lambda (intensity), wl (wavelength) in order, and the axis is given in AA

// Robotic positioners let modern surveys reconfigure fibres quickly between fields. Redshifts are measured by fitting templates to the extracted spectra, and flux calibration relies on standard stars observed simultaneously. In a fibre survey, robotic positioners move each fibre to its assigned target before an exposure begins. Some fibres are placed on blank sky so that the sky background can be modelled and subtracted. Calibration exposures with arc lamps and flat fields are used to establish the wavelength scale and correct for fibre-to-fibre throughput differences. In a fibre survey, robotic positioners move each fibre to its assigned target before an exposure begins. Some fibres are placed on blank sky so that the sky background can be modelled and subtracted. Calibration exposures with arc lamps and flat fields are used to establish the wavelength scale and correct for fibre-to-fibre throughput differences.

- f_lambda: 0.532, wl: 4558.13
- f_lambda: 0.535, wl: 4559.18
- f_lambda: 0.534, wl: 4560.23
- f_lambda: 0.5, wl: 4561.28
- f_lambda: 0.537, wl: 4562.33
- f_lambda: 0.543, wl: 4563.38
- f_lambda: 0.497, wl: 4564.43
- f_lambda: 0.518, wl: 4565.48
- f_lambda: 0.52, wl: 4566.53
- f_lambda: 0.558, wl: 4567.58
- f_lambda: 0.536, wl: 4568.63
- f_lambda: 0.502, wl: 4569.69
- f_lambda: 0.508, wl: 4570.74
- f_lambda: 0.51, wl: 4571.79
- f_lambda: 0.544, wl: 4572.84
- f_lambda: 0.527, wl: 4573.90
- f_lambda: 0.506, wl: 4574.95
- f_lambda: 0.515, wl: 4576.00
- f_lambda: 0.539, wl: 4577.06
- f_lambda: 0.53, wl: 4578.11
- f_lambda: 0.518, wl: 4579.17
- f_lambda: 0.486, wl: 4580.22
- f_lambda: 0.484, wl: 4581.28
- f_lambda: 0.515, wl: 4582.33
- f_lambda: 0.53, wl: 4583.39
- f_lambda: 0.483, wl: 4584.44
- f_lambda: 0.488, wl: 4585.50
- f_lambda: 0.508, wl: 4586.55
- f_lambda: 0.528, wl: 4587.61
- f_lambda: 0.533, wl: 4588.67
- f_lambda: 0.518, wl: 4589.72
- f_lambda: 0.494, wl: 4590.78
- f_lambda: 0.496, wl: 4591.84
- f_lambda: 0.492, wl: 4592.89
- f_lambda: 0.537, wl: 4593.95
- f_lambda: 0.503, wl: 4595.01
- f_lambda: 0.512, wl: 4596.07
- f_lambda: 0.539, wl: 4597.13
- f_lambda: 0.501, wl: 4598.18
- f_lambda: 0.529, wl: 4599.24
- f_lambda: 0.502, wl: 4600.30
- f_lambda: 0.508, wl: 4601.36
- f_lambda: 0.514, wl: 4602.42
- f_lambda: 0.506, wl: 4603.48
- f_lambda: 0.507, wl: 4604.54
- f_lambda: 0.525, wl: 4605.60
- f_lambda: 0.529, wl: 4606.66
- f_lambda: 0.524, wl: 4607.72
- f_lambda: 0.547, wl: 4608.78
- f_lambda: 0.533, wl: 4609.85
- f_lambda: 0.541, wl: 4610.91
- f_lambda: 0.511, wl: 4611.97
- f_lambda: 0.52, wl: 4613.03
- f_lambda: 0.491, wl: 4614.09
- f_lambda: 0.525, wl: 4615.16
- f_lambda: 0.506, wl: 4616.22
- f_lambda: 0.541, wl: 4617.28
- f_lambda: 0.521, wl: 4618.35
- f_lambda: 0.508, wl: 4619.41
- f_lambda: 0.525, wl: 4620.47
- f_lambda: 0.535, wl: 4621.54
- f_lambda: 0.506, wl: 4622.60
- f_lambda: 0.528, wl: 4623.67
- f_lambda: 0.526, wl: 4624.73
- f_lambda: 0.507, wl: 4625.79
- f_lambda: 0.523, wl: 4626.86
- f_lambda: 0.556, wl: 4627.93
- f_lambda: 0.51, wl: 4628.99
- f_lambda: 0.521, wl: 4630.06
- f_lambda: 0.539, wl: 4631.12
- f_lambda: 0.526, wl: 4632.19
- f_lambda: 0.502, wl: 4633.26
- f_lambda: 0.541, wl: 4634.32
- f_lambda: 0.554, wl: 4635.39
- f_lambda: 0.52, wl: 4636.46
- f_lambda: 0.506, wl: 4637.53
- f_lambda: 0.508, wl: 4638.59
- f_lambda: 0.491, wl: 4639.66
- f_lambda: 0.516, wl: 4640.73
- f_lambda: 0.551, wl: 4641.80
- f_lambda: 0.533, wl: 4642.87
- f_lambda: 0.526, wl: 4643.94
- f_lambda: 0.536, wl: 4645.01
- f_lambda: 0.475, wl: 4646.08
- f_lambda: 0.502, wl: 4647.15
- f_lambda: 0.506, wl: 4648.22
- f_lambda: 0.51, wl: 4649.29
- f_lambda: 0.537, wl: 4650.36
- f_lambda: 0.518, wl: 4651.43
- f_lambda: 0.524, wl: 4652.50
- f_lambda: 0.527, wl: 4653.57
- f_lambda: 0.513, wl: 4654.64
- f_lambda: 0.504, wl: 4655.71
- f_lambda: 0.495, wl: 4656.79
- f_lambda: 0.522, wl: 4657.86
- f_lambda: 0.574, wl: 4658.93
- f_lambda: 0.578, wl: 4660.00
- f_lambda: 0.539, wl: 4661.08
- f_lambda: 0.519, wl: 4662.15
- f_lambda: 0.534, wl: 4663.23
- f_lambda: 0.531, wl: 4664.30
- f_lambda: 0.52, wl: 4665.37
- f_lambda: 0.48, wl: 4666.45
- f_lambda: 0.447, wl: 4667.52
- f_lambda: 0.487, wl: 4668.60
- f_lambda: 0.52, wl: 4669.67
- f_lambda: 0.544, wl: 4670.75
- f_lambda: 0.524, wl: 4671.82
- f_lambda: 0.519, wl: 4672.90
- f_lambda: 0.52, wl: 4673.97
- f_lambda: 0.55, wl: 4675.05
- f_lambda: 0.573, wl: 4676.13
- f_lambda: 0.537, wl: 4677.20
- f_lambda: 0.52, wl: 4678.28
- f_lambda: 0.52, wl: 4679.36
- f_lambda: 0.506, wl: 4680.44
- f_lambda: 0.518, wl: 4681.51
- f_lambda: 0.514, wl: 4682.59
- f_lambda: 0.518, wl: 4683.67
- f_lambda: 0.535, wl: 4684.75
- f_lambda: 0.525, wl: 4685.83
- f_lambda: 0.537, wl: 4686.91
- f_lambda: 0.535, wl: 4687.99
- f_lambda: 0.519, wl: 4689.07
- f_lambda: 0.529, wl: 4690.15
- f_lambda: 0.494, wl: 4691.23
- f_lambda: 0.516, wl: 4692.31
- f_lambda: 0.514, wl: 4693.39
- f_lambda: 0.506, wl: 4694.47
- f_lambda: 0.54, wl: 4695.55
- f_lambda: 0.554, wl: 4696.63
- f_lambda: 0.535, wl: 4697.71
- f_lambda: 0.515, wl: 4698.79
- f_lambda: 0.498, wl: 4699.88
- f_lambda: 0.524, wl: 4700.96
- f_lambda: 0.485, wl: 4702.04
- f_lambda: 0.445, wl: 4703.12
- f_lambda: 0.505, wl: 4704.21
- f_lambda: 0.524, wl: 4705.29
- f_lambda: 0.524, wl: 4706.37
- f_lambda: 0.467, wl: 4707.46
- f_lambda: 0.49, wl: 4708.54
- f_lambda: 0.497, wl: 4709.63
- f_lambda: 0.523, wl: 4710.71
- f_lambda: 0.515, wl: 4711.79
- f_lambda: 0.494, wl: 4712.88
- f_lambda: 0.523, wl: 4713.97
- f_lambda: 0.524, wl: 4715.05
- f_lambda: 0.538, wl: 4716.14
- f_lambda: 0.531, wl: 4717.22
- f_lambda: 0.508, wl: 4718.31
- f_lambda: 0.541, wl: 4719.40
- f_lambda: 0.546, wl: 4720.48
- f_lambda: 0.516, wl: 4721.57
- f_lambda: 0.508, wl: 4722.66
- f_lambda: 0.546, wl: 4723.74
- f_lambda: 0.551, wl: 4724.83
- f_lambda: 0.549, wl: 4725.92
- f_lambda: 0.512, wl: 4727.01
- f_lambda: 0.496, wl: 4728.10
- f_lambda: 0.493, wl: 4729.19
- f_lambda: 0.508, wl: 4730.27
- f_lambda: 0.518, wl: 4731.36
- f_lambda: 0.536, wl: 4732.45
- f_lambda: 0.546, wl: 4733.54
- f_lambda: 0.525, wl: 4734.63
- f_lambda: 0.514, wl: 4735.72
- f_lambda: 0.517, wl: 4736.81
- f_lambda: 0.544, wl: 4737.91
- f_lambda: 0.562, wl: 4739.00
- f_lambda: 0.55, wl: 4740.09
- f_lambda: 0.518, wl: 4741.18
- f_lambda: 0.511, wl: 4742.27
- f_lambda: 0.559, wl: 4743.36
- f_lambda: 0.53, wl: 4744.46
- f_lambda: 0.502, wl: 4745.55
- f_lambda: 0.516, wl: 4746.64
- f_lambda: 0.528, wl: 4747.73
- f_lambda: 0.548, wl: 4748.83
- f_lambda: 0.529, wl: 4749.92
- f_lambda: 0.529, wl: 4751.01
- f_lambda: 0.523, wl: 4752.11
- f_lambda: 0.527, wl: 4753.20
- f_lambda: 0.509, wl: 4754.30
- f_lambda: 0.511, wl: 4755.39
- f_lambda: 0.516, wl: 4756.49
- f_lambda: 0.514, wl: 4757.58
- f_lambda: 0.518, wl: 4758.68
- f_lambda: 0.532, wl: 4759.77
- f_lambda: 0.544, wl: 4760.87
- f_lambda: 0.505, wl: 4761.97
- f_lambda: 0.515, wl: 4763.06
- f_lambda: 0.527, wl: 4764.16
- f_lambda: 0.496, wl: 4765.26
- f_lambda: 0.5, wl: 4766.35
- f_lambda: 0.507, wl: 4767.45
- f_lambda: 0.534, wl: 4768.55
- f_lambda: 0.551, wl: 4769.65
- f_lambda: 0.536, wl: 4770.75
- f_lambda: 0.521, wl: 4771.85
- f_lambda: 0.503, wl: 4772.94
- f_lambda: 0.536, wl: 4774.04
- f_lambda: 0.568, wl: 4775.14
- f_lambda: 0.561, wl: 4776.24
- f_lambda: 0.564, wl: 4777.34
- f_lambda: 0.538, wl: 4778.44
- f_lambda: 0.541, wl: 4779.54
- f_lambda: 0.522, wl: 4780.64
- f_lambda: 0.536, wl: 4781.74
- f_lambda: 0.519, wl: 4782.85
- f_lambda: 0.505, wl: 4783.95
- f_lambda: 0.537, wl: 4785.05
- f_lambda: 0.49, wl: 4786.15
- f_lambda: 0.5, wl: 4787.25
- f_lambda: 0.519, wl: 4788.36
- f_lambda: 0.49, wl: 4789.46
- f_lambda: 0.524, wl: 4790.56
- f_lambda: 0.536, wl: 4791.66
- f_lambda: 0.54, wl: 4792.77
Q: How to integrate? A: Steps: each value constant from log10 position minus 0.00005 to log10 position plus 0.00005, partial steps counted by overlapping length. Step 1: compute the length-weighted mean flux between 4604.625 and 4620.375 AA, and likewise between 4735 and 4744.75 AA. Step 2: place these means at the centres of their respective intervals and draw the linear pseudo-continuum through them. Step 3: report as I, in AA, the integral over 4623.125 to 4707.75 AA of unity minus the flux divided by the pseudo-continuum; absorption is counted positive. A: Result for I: 1.1 AA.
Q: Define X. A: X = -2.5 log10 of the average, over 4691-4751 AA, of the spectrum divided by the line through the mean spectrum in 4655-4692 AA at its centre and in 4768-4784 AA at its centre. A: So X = 0.018 mag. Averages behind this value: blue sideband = 0.523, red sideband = 0.536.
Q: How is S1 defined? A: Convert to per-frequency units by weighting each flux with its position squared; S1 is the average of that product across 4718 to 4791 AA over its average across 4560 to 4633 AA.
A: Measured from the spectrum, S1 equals 1.1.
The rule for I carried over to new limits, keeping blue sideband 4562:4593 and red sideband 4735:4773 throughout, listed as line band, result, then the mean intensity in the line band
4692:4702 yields 0.0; 0.521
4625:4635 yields -0.1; 0.526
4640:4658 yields 0.1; 0.517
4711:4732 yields 0.0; 0.522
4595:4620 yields -0.1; 0.519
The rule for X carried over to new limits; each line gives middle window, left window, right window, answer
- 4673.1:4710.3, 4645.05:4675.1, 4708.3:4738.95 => 0.007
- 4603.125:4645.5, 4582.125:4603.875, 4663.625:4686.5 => -0.018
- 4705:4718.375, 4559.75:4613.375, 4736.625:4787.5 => 0.025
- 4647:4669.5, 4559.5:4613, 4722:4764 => 0.007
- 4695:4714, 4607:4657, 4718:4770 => 0.031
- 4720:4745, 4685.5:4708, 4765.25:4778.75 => -0.011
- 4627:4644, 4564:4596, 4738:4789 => -0.015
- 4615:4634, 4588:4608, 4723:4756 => -0.013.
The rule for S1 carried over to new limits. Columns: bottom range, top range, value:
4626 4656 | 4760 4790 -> 1.07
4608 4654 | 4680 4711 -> 1.01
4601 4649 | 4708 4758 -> 1.05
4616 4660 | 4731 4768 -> 1.05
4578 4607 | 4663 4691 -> 1.06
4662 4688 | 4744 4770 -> 1.04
